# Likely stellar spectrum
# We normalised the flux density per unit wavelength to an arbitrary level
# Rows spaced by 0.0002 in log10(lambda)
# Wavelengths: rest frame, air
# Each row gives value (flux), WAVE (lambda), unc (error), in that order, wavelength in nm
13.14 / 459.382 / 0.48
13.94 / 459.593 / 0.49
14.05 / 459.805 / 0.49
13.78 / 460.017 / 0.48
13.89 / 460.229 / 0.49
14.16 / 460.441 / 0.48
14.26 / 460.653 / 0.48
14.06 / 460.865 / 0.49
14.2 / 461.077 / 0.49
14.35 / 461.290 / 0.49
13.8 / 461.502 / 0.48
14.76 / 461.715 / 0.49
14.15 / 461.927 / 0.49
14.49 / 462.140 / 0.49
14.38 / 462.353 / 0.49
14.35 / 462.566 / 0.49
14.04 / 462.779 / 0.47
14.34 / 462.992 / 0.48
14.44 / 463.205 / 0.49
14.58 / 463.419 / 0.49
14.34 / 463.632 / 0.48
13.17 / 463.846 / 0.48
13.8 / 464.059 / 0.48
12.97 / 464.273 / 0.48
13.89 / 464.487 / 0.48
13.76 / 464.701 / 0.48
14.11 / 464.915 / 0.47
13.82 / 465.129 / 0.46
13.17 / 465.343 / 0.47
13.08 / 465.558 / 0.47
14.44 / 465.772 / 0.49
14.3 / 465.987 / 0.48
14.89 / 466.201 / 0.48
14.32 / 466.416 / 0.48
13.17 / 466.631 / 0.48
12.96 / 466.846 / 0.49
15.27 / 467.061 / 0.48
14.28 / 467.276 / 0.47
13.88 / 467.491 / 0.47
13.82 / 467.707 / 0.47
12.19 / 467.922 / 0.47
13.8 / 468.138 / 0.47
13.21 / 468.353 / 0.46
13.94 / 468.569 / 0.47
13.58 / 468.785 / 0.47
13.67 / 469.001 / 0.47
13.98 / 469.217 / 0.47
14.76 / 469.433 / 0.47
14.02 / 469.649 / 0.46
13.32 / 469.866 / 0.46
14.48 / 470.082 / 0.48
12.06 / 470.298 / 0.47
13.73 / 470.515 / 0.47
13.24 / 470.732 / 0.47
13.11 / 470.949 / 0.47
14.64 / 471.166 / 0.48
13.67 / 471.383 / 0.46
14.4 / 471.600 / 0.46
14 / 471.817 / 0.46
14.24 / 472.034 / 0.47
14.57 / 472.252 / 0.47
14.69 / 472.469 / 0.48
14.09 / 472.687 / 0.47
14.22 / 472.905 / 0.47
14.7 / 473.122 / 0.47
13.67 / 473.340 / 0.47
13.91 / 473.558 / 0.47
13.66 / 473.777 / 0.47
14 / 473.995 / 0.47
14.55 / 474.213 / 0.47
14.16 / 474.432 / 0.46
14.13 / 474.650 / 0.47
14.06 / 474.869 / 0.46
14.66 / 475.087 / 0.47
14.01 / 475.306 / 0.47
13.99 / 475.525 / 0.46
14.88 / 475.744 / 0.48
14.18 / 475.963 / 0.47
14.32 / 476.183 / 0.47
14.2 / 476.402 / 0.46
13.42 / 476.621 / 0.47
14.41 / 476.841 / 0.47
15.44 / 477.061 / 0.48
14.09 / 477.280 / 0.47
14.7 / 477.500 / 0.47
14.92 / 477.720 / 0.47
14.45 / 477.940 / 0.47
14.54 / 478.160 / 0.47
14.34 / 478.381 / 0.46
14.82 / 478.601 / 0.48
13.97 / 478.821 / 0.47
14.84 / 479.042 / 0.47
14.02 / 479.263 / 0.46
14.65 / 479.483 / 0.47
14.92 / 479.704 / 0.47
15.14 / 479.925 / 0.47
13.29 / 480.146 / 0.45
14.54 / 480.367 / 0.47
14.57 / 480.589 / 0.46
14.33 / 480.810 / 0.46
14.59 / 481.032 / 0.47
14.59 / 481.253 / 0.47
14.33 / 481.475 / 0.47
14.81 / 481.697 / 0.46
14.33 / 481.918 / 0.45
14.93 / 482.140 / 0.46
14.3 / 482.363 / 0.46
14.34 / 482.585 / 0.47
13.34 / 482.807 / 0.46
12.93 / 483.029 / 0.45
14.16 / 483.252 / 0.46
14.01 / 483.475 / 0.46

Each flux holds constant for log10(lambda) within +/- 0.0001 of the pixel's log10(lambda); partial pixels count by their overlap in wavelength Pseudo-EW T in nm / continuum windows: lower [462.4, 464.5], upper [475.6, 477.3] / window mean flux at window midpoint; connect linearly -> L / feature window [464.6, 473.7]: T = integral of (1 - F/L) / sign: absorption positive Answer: 0.18 nm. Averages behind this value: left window 14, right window 14.4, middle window 13.9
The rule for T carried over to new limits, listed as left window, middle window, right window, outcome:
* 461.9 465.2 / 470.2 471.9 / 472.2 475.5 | 0.07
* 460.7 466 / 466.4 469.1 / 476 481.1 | 0.09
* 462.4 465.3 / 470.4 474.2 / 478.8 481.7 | 0.05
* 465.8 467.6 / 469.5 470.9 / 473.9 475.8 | 0.07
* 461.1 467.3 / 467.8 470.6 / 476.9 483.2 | 0.11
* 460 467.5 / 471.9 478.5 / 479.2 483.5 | -0.04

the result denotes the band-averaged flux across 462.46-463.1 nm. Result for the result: 14.3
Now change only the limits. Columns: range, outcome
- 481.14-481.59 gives 14.5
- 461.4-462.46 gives 14.3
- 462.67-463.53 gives 14.4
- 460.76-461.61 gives 14.1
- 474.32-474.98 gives 14.1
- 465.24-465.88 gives 13.6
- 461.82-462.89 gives 14.3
